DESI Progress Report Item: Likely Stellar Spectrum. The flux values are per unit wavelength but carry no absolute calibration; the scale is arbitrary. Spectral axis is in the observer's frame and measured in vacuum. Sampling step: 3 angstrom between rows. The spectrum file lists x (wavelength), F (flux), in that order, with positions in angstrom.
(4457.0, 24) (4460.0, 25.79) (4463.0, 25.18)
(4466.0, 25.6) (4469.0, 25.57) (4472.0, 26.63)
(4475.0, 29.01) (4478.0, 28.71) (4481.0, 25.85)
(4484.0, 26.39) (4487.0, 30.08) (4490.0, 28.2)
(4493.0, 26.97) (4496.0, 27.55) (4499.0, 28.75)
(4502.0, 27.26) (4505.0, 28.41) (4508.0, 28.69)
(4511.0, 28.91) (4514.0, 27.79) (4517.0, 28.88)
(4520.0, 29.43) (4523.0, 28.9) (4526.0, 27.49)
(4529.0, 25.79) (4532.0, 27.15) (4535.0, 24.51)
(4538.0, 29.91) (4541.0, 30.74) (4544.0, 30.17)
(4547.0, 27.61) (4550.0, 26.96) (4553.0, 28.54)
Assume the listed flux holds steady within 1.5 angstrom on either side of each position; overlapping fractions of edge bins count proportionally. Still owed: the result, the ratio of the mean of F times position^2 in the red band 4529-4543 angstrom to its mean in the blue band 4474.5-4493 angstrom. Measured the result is 1.02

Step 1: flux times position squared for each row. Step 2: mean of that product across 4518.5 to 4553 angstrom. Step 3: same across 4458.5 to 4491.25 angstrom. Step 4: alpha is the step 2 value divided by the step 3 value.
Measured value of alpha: 1.07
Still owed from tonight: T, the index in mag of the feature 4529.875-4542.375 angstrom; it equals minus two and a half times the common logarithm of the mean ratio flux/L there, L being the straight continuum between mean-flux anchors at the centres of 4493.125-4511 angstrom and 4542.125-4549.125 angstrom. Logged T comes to 0.03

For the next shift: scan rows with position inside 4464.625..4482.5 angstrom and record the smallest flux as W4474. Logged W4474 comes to 25.57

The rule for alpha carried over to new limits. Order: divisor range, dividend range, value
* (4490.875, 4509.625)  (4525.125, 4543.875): 1.01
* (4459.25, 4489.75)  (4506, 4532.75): 1.06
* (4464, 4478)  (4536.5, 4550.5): 1.12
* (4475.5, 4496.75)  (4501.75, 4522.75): 1.04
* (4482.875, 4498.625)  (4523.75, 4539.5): 0.99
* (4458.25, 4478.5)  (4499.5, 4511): 1.08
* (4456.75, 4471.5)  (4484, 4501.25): 1.12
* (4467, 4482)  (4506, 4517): 1.07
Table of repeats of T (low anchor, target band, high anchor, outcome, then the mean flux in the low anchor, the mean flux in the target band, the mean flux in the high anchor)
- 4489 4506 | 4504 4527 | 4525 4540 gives -0.04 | 27.8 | 28.6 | 27.1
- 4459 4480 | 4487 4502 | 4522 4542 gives -0.04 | 26.6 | 28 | 27.7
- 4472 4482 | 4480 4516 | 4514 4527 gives 0.01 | 27.8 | 27.9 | 28.6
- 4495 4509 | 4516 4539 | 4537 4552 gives 0.04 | 28.1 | 27.7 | 29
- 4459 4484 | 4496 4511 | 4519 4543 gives -0.04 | 26.5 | 28.3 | 28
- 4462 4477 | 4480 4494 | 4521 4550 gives -0.03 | 26.5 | 27.6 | 28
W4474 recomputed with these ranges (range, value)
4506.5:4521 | 27.79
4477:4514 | 25.85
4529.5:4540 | 24.51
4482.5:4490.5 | 26.39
